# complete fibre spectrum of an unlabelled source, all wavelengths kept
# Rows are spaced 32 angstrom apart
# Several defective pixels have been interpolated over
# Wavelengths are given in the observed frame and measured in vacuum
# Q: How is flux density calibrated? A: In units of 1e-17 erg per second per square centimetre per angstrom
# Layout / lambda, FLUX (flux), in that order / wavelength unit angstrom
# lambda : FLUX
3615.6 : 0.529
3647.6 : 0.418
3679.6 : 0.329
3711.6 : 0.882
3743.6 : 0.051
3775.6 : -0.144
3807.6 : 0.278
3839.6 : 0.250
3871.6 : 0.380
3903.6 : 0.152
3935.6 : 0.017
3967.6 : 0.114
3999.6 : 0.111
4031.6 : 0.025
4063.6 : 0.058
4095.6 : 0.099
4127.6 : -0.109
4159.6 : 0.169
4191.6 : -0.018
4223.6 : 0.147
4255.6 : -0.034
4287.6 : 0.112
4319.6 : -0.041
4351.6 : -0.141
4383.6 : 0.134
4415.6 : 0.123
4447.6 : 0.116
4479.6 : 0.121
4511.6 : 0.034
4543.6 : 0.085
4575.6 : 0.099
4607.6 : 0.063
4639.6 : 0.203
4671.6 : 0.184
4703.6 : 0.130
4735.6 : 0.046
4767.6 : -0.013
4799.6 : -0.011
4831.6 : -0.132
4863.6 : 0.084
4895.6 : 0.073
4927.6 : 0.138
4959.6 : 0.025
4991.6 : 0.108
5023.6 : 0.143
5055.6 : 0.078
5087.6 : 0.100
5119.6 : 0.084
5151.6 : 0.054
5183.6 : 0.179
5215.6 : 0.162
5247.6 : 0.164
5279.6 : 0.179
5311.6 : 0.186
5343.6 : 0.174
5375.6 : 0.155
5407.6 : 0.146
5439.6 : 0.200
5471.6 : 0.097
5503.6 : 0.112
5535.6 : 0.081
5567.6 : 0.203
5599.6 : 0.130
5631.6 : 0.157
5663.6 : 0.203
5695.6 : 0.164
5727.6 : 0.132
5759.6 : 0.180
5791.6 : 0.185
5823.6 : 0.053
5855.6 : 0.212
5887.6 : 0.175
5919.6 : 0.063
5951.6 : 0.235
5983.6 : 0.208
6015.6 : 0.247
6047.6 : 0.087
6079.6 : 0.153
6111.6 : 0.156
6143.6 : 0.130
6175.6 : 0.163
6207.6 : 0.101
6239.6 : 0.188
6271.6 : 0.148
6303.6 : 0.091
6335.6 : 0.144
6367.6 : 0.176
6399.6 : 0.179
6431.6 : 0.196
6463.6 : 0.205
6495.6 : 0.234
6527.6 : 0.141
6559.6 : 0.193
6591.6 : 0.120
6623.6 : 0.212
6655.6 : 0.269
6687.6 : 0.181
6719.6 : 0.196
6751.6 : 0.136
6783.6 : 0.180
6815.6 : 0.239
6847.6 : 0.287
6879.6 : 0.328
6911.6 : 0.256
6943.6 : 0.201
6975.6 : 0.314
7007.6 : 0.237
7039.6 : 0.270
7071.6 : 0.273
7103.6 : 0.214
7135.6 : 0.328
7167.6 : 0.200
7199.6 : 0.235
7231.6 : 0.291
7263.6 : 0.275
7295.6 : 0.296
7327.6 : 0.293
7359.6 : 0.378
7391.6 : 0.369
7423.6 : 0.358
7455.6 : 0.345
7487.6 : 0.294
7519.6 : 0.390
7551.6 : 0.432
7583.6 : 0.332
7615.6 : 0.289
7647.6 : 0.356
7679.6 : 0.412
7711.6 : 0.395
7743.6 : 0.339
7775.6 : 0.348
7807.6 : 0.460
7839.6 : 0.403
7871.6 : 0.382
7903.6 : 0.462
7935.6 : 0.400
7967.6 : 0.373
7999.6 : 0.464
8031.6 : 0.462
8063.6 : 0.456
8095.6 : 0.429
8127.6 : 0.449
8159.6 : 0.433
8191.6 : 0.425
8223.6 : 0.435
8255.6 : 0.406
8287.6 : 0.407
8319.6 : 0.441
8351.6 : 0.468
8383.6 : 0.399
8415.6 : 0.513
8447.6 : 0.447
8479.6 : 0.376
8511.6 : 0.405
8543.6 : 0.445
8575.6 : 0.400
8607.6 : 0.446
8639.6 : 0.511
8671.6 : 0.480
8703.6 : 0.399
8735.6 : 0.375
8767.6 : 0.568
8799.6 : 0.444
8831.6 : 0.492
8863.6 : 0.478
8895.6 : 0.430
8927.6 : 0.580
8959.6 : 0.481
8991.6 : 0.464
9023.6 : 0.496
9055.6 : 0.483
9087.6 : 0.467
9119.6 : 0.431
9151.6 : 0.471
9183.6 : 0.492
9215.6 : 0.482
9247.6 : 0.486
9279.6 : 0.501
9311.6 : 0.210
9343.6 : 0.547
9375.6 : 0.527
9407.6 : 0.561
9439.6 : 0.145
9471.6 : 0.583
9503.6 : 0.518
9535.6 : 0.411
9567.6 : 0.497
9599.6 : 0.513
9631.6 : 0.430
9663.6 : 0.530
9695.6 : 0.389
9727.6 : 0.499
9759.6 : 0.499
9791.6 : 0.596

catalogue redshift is 0.70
